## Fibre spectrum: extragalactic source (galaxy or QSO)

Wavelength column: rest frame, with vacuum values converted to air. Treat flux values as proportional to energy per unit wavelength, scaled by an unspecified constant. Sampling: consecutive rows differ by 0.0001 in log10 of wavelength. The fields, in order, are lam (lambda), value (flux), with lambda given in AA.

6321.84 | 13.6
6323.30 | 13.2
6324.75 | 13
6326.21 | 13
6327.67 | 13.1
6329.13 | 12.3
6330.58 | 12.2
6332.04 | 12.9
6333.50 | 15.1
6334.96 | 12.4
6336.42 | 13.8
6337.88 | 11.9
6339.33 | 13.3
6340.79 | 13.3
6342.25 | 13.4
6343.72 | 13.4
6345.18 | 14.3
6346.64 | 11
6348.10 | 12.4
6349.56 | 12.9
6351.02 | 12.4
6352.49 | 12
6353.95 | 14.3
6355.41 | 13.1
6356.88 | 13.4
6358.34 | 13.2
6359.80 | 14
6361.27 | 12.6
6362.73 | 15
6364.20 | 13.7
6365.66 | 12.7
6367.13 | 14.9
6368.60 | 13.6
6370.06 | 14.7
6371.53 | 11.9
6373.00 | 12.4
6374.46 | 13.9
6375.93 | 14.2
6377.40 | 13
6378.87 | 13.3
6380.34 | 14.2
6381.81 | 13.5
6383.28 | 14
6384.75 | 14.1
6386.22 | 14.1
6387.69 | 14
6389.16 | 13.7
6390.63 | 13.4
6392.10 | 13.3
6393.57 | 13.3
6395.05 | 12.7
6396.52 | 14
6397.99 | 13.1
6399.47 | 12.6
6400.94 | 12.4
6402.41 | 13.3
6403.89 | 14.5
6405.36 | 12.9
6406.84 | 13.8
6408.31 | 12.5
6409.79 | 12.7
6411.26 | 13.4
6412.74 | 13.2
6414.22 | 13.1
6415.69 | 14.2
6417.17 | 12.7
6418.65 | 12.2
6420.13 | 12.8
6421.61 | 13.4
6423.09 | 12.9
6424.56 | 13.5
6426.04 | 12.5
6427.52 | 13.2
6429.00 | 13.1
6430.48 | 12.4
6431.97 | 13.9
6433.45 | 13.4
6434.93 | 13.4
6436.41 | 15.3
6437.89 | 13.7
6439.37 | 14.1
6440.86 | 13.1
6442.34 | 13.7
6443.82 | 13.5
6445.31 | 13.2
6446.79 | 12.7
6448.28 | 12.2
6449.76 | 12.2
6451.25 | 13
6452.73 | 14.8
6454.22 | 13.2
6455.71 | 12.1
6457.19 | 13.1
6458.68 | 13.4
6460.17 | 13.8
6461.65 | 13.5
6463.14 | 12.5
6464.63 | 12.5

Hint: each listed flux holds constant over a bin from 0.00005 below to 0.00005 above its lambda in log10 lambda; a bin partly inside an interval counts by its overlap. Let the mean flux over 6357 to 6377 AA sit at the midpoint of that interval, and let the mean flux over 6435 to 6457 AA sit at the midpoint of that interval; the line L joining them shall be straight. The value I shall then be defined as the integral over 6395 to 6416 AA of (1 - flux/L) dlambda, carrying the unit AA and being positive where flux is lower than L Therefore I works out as 0.4 AA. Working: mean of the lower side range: 13.6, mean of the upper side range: 13.3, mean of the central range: 13.2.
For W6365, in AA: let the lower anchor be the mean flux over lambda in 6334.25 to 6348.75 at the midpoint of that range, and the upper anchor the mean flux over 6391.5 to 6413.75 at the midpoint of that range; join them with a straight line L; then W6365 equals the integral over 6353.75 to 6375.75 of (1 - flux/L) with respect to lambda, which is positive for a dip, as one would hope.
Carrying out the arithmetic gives -0.9 AA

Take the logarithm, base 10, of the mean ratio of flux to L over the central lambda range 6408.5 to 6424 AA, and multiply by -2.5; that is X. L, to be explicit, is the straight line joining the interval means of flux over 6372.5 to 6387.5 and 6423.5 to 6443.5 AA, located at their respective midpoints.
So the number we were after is 0.04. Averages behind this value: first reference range 13.7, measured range 13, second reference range 13.5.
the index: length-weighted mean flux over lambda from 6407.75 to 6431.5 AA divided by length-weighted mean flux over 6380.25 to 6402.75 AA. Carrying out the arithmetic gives 1.0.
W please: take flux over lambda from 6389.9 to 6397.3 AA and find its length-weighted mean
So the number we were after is 13.3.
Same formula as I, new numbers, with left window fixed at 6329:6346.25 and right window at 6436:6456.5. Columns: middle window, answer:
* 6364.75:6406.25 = -0.8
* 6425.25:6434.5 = 0.1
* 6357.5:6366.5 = -0.2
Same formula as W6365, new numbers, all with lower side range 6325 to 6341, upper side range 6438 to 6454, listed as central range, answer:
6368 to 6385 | -0.57 AA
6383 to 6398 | -0.55 AA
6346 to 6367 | -0.07 AA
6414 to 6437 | -0.04 AA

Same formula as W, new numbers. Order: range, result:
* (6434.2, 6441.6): 13.9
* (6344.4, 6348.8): 12.6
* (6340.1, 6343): 13.3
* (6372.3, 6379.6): 13.4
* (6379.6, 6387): 14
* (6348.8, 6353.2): 12.4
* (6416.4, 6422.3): 12.8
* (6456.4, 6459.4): 13.2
